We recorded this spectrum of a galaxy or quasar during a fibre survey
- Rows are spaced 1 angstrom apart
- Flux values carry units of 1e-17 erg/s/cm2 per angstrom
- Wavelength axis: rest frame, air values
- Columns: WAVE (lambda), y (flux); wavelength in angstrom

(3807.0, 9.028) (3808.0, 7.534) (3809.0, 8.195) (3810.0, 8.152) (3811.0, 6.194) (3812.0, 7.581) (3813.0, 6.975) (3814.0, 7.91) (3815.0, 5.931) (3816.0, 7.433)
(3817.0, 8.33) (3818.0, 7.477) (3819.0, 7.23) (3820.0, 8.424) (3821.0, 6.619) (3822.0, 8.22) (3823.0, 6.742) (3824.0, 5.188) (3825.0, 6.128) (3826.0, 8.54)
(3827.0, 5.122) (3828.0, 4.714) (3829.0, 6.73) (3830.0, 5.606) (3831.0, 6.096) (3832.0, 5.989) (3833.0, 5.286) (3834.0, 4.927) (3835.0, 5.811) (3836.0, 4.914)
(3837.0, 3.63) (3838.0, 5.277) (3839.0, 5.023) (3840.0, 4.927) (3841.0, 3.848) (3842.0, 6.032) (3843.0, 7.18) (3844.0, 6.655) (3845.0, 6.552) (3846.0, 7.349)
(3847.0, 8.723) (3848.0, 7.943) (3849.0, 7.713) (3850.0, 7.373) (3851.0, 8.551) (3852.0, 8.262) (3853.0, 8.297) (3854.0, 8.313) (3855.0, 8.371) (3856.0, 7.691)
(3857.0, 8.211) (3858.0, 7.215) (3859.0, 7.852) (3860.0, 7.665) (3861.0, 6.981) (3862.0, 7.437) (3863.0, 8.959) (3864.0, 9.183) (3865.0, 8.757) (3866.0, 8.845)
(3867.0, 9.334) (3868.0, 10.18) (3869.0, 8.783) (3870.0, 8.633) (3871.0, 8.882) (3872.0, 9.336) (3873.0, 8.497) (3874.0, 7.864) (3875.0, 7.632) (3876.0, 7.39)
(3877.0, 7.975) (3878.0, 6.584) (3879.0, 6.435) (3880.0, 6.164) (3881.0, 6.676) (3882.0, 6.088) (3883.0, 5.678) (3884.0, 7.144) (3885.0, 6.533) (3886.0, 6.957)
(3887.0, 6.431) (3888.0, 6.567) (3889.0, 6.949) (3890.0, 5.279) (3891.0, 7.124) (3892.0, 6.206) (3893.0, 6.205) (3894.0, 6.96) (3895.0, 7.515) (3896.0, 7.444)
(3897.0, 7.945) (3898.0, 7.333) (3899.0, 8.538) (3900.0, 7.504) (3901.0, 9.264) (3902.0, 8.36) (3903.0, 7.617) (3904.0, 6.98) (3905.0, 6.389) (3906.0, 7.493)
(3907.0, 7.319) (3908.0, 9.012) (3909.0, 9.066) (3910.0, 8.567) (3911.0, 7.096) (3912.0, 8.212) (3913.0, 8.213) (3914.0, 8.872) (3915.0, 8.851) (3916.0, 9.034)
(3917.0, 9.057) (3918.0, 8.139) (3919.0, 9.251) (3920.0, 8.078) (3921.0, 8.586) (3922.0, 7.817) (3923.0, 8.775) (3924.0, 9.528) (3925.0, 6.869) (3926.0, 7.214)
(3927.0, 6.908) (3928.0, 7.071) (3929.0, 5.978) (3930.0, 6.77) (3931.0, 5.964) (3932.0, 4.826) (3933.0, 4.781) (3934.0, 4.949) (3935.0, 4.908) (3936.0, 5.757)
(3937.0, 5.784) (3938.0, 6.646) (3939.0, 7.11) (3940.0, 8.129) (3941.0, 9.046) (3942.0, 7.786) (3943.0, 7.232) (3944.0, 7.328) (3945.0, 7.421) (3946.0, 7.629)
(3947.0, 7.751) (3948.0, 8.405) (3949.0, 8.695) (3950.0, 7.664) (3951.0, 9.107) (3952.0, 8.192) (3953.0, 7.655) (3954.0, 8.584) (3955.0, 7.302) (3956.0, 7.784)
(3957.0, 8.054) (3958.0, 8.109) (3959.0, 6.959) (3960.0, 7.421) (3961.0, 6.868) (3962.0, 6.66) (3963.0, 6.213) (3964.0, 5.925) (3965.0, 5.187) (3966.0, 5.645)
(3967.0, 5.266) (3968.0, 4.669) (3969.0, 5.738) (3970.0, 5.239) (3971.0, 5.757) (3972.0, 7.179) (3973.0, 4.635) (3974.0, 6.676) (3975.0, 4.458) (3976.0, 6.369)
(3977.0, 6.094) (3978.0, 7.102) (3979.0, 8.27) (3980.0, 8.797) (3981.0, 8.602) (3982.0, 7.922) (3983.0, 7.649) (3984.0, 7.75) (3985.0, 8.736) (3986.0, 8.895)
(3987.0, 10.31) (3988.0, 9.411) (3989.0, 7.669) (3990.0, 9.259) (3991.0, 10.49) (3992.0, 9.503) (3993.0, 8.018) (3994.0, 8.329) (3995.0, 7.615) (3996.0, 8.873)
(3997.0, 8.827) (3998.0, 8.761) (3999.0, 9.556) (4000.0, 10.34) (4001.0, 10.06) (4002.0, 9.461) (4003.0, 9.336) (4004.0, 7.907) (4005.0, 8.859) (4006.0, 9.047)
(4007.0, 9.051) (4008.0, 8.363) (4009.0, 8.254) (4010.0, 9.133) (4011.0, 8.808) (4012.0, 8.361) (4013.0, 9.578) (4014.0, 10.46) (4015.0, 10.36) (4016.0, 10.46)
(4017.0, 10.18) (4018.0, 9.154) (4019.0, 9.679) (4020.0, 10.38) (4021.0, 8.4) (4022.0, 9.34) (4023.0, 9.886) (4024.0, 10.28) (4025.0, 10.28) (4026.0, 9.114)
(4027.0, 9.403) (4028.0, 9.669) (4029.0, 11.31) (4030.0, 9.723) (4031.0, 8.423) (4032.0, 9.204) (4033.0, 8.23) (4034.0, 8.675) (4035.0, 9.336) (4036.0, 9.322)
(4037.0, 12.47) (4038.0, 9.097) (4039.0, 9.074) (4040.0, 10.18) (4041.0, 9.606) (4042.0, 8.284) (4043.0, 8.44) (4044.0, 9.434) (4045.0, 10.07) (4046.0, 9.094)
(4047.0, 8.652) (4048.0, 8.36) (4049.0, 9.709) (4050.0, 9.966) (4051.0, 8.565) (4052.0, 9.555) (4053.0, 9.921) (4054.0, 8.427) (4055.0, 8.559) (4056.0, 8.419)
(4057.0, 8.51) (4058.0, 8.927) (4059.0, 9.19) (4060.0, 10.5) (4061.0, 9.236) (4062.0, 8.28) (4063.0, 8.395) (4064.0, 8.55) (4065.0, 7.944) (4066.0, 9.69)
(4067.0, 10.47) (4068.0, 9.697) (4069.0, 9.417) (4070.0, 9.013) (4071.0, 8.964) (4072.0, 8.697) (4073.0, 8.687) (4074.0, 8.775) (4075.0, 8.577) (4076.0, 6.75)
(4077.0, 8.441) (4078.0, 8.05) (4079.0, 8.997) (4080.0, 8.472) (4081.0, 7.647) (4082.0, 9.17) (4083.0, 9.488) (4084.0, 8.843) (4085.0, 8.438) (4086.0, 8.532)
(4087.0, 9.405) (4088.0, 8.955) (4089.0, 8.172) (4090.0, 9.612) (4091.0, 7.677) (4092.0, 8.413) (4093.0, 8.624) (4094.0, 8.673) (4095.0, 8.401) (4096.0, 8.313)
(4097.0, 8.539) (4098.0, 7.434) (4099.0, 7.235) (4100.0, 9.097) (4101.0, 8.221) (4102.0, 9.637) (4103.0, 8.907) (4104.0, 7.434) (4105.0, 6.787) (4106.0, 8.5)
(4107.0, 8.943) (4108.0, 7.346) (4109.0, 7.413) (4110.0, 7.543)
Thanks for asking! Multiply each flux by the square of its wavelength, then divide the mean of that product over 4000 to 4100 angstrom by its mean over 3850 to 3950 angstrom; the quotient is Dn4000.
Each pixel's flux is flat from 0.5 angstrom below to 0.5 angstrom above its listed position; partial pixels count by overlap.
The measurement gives 1.3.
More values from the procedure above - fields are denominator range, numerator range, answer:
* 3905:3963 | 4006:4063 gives 1.30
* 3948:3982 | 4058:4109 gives 1.32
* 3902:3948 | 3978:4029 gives 1.27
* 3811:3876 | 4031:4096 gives 1.38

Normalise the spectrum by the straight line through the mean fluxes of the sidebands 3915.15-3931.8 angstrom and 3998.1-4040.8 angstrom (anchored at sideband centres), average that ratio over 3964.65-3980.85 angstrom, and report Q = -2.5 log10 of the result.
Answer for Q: 0.38 mag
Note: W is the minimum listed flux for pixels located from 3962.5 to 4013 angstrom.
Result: 4.458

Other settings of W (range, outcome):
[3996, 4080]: 6.75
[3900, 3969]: 4.669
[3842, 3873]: 6.032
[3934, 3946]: 4.908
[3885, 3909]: 5.279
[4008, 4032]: 8.254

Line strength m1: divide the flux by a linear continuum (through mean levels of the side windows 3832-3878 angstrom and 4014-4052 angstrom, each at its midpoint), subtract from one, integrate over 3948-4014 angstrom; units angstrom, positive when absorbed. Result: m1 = 7.6 angstrom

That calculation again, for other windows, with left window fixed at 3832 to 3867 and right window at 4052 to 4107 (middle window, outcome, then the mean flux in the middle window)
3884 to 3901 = 0.8 angstrom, 7.04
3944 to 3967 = 1.3 angstrom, 7.37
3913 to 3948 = 1.2 angstrom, 7.38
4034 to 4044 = -1.3 angstrom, 9.49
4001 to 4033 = -4.5 angstrom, 9.41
